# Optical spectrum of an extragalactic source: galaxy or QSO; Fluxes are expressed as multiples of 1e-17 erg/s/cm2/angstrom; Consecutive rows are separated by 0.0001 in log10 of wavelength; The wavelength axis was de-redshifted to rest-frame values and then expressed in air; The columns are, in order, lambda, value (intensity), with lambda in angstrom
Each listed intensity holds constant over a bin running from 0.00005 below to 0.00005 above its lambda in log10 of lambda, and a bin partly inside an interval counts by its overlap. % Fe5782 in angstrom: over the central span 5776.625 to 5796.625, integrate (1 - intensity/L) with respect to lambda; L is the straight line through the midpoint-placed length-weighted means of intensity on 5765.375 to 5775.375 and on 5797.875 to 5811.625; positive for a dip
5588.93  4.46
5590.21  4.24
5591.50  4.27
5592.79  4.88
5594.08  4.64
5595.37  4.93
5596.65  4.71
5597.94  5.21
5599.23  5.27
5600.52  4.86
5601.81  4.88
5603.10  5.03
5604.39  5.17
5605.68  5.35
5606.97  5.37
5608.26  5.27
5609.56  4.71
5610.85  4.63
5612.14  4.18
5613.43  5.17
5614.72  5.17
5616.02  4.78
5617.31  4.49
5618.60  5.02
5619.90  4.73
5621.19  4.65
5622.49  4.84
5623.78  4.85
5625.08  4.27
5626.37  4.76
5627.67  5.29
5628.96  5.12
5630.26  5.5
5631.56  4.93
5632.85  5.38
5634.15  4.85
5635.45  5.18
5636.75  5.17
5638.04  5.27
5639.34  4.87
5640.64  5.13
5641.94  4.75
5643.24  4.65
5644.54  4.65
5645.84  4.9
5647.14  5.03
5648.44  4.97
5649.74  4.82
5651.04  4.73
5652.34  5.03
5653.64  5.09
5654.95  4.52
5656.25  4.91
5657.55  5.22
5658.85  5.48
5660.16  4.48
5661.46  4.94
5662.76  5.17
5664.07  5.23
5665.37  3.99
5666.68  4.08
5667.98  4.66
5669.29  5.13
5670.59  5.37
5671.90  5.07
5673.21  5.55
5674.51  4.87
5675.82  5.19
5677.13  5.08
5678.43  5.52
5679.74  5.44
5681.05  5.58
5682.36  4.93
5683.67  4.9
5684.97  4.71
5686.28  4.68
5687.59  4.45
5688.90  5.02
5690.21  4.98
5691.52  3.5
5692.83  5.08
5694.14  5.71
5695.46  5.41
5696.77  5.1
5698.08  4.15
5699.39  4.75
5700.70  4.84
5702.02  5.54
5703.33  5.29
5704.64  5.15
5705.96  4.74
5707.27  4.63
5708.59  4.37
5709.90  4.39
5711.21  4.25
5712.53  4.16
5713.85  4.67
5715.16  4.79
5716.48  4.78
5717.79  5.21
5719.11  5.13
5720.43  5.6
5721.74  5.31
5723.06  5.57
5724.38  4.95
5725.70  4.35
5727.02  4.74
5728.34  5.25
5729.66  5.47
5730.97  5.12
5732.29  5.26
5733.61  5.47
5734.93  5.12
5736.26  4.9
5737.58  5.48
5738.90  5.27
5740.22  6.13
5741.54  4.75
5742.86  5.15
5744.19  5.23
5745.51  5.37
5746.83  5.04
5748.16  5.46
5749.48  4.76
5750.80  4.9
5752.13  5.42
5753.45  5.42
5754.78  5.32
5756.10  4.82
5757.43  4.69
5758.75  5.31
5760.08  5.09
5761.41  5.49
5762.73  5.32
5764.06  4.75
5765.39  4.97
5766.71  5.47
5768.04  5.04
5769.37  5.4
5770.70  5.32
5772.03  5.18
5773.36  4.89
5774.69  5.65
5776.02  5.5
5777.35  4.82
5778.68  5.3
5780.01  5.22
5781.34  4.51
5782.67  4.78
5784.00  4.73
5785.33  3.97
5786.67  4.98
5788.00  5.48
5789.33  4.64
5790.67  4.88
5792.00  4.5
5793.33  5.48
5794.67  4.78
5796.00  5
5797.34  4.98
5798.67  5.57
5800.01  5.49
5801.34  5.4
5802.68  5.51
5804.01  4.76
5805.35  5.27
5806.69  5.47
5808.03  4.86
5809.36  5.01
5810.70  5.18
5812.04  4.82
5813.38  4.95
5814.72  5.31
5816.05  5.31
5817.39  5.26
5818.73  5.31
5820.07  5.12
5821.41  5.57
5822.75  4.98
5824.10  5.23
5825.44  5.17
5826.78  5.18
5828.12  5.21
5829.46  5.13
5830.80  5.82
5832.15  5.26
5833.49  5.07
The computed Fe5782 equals 1.4 angstrom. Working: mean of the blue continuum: 5.26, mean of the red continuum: 5.24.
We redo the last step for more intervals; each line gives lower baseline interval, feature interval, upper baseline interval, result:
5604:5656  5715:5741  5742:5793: -0.9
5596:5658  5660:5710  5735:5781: 1.3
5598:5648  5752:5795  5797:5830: 0.8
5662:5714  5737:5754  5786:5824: -0.8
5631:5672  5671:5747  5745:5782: 0.4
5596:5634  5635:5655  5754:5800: 0.2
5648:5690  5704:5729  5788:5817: 0.9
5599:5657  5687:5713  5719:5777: 1.6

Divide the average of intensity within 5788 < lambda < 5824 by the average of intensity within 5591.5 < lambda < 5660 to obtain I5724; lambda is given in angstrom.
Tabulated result 1.0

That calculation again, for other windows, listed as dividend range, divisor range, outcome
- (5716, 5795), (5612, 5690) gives 1.03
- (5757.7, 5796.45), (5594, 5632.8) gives 1.02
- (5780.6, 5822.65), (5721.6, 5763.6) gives 0.98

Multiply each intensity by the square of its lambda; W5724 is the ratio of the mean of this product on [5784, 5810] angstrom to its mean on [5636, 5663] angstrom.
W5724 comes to 1.08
